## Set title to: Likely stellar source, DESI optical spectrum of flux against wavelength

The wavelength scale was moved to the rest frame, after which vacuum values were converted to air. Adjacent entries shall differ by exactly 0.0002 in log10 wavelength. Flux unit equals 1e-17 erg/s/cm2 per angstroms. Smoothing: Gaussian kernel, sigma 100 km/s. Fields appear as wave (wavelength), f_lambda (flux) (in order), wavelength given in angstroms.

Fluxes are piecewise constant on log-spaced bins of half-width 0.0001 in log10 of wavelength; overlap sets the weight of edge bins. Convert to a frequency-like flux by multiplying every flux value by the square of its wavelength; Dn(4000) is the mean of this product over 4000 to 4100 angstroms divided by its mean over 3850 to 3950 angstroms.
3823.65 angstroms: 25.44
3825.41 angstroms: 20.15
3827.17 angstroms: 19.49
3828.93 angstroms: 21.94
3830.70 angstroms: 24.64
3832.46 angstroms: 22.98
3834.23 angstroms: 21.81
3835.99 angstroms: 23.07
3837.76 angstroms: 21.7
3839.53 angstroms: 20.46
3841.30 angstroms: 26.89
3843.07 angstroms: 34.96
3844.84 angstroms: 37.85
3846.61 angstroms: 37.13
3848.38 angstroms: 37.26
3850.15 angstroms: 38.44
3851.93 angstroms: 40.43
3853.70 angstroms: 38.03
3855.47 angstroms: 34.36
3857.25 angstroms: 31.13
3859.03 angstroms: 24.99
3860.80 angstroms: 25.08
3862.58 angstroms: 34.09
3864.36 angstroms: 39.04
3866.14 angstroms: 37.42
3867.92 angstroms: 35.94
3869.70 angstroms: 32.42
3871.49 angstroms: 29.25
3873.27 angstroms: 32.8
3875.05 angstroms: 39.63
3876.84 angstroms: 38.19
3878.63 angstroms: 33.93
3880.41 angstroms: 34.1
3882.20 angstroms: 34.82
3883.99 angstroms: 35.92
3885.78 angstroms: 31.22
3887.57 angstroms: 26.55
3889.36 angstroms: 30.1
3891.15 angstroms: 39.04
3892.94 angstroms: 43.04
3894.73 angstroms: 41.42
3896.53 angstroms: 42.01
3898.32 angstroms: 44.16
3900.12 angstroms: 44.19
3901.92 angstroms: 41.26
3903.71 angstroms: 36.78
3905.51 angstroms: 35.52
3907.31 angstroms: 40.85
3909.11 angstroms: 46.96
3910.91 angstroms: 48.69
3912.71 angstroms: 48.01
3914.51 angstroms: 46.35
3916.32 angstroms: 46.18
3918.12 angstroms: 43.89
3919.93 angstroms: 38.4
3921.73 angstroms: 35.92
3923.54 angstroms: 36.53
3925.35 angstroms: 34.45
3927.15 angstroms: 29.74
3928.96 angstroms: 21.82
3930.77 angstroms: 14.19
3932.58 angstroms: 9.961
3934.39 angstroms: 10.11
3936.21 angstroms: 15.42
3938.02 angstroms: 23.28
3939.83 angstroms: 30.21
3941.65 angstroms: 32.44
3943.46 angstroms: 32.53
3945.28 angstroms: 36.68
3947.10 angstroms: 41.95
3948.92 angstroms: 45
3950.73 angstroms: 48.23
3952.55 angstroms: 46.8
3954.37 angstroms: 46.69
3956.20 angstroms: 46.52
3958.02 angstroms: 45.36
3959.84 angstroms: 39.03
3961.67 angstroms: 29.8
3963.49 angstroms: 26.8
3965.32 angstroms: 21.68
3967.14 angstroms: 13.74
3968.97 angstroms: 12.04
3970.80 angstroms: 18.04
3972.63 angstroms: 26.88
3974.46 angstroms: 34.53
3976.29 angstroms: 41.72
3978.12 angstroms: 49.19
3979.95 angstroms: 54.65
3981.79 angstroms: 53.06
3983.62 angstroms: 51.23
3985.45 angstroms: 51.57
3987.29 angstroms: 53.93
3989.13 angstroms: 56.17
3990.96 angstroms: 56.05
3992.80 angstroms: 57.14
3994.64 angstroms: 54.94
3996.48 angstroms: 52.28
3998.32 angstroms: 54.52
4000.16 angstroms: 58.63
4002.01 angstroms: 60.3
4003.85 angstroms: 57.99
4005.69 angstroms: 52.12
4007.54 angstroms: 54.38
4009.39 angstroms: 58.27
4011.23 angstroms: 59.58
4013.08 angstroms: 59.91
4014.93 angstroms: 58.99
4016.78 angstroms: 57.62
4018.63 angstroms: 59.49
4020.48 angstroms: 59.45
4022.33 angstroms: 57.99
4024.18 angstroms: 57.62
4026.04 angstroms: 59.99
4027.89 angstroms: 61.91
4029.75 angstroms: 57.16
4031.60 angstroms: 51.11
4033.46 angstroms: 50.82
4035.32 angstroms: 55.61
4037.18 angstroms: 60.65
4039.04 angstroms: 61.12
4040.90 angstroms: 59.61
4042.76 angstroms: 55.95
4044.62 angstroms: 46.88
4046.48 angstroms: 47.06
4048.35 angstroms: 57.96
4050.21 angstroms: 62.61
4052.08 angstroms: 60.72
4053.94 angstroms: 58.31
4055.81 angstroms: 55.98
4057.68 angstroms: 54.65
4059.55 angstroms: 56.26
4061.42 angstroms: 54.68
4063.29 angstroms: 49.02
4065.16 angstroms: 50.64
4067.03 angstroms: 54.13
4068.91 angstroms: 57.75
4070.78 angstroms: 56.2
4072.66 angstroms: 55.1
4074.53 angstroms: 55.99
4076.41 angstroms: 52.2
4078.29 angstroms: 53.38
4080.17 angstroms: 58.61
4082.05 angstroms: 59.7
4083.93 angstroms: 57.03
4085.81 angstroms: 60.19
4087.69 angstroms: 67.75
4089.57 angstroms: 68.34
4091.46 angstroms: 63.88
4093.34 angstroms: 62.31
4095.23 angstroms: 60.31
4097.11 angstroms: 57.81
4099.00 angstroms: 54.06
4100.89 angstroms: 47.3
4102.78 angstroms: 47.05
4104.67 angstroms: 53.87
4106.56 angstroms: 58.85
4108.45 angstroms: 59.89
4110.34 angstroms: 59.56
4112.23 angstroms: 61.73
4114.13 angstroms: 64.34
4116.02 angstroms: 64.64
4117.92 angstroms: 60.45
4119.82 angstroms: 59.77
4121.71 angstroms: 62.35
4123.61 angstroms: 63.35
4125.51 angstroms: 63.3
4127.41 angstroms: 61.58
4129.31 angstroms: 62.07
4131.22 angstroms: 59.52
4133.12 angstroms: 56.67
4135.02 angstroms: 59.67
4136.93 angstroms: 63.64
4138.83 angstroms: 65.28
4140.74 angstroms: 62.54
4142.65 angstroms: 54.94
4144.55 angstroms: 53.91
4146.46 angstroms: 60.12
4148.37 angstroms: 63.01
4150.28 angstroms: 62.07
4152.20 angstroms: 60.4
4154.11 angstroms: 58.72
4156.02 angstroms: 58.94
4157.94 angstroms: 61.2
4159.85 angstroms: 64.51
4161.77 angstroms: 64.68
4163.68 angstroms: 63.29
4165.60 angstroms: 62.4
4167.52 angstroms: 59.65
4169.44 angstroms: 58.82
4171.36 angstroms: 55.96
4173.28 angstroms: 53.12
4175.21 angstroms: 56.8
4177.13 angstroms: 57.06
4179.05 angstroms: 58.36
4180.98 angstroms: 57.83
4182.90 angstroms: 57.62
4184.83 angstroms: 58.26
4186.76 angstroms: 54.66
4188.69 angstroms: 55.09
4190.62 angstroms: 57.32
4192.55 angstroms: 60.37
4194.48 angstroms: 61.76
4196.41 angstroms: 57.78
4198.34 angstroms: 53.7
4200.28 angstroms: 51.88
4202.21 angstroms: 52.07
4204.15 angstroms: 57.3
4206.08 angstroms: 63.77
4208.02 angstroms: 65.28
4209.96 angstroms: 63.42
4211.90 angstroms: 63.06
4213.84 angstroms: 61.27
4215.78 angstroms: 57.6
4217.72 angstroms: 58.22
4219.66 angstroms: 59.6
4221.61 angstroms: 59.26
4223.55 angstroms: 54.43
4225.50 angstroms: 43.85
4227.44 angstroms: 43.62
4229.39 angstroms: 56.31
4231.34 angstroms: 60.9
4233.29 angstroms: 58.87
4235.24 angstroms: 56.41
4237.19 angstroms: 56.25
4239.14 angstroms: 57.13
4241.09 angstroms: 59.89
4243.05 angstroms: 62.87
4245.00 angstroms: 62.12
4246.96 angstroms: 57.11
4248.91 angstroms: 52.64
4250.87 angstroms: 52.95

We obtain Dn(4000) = 1.77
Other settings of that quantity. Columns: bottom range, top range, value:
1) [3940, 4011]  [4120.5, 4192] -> 1.48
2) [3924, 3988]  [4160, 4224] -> 1.94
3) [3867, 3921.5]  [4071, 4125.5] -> 1.69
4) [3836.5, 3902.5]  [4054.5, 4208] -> 1.92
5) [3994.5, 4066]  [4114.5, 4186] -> 1.13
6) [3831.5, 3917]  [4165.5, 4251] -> 1.90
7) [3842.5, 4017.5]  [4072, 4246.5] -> 1.66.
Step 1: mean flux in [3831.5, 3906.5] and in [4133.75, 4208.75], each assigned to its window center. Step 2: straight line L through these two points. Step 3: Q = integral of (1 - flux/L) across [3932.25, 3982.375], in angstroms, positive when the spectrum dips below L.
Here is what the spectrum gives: 9.7 angstroms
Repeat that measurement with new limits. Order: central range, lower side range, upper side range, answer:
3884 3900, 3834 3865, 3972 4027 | 0.3 angstroms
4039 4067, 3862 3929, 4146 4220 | -3.2 angstroms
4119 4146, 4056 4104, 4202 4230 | -1.8 angstroms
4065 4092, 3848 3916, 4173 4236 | -4.8 angstroms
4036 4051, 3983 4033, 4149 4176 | 0.3 angstroms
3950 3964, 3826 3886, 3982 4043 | 1.8 angstroms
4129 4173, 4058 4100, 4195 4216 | -1.6 angstroms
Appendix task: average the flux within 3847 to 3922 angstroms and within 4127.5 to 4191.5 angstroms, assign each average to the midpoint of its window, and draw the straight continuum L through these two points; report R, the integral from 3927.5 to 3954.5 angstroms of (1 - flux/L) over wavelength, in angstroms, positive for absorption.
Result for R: 7.9 angstroms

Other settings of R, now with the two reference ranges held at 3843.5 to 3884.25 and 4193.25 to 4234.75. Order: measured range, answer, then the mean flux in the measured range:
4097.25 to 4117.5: -2.7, 57.2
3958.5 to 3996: 1.8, 40.3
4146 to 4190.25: -3.9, 59.2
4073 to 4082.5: -1.4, 55.7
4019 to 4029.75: -3.3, 59.2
